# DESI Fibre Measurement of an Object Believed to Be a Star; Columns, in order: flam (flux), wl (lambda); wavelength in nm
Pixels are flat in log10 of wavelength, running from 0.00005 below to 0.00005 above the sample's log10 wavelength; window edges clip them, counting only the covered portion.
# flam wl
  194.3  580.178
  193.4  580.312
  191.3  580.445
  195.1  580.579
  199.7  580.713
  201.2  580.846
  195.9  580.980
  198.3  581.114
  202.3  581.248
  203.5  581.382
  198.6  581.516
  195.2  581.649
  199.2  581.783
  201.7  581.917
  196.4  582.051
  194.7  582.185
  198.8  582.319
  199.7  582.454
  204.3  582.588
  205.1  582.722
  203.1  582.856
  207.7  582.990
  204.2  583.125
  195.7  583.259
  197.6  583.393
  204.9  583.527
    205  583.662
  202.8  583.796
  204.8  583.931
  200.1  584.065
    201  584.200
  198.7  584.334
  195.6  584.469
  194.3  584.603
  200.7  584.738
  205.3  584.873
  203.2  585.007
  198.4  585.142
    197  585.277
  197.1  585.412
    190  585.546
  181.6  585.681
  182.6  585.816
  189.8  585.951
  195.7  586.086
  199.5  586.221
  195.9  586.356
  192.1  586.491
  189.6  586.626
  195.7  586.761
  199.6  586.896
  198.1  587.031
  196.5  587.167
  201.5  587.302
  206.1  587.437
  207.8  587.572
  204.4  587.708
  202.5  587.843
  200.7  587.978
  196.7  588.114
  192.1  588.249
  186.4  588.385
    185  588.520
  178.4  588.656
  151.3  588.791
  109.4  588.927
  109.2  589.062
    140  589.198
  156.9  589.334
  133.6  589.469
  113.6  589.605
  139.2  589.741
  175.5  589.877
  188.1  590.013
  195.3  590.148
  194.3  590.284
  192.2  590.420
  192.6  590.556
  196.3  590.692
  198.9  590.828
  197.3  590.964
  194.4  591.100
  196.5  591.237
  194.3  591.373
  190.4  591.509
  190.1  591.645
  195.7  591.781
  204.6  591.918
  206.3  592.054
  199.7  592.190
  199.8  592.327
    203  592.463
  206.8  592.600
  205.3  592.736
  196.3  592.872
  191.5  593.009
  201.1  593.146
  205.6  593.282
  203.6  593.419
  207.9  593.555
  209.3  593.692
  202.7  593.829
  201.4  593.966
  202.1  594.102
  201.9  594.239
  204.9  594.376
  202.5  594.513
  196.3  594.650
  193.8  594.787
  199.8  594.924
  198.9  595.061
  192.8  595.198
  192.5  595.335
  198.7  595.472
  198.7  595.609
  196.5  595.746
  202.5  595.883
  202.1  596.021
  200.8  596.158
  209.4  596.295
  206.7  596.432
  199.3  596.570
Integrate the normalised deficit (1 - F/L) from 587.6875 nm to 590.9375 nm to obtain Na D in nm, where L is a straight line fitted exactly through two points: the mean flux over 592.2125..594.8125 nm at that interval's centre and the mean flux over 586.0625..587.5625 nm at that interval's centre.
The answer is 0.45 nm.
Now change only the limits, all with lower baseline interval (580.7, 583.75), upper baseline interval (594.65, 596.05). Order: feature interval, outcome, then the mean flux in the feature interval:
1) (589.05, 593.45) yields 0.28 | 186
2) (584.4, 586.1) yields 0.04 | 195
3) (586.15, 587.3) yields 0.02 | 196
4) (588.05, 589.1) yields 0.18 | 165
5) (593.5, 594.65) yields -0.03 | 203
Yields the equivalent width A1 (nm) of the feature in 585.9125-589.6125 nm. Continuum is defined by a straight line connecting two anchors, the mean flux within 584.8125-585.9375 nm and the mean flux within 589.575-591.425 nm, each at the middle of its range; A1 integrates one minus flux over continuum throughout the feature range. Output 0.18 nm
